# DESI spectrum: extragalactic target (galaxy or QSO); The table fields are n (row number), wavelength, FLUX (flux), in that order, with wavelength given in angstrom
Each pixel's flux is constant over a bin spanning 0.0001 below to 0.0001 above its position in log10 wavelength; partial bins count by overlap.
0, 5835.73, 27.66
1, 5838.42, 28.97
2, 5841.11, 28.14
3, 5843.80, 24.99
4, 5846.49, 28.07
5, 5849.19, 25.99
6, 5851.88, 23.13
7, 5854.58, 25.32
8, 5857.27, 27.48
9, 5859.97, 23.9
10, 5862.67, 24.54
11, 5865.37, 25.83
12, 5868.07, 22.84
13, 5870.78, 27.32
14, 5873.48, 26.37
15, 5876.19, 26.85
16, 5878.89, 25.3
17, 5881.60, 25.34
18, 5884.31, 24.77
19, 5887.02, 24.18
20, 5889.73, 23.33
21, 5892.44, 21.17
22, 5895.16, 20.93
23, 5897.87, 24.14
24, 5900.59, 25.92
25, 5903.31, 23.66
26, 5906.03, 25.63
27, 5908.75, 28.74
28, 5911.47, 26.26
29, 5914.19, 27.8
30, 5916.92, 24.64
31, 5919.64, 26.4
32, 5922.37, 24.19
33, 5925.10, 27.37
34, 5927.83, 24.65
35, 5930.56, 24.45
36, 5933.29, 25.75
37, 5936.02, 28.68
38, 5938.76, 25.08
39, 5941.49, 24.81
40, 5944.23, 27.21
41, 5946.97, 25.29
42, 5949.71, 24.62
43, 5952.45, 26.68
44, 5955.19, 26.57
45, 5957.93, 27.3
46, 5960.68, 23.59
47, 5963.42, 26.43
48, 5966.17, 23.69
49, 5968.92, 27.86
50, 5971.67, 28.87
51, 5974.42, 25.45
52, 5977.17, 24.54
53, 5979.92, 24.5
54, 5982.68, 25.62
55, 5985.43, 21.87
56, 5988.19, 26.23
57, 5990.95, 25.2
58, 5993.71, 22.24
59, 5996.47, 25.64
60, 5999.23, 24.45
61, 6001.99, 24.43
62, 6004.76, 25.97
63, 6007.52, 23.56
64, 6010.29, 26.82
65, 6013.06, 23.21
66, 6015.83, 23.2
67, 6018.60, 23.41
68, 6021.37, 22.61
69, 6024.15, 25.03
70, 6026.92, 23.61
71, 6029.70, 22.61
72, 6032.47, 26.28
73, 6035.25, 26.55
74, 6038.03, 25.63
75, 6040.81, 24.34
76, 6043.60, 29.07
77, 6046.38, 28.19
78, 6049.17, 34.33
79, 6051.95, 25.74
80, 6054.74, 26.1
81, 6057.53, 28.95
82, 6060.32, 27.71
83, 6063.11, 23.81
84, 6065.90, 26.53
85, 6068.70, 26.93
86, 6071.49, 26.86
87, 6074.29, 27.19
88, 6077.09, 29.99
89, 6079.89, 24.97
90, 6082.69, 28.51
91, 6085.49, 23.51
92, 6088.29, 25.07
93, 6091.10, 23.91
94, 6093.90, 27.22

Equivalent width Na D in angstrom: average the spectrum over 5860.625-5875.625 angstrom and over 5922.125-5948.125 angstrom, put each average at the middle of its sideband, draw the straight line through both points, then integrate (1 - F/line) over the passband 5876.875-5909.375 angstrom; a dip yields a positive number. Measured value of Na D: 1.5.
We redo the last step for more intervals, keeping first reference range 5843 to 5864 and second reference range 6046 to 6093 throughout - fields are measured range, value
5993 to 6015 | 1.6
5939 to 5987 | 1.1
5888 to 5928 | 1.3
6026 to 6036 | 0.7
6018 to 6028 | 1.1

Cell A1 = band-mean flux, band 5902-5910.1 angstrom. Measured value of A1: 26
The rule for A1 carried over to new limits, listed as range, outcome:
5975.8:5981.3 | 24.5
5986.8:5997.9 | 24.8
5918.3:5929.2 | 25.6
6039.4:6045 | 26.7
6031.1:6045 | 26.4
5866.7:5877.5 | 25.8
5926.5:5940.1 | 25.7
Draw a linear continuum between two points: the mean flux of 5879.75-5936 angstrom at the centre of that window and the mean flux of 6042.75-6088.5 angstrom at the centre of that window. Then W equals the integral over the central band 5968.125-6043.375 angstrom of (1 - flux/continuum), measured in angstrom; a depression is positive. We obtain 4.54 angstrom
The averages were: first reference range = 25.1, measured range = 24.8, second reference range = 27.3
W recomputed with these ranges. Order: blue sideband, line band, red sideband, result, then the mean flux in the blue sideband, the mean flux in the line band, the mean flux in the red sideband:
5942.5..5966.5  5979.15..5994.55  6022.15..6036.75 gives 0.6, 25.8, 24.3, 24.7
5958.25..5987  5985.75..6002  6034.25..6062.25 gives 0.9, 25.3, 24.5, 27.6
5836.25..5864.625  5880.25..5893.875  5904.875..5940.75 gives 1.2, 26.1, 23.7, 26.1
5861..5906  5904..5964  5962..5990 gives -2.2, 24.6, 26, 25.5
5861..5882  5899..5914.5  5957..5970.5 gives -0.4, 25.5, 26.2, 25.8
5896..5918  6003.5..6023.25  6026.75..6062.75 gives 1.9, 25.7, 24.1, 26.9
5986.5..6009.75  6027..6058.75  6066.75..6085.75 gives -1.0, 24.8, 26.9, 27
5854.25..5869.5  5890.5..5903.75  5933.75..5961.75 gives 1.2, 25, 23.1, 26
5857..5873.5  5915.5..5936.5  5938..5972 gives 0.1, 25.3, 25.6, 25.9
